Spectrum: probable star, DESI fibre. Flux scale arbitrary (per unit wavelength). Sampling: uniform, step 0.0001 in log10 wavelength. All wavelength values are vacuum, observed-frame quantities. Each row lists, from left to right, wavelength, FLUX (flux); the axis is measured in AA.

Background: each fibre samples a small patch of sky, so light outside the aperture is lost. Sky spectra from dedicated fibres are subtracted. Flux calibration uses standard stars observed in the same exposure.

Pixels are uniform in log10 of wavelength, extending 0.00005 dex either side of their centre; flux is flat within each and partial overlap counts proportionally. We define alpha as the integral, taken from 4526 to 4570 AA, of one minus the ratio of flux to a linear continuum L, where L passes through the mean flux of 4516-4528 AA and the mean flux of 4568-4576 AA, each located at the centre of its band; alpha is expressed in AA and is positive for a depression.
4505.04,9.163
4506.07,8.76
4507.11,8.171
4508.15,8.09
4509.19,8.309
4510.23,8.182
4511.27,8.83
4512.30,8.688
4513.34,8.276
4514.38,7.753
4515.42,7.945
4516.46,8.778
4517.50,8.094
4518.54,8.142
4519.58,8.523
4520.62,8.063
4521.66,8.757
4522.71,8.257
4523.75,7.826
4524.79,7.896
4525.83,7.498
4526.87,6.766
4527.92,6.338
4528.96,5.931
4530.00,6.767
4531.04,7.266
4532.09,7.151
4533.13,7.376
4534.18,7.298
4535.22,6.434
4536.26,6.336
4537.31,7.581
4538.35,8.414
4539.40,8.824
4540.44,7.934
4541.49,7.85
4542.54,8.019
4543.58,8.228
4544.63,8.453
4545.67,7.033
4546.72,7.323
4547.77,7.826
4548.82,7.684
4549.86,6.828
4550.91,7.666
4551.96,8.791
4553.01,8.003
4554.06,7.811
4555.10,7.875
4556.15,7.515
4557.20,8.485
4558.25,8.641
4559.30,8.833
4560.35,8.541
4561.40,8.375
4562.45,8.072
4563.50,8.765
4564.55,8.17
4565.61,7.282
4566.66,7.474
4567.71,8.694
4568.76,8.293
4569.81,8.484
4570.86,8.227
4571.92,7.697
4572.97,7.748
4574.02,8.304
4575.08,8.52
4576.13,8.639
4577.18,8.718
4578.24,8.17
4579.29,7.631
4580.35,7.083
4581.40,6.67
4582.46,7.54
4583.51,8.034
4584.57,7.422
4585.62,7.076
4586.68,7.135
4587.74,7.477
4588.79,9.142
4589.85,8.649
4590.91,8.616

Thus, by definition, 1.9 AA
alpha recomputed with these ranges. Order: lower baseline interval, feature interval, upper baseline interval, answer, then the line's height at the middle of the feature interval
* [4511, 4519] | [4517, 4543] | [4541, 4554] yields 1.62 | 8.08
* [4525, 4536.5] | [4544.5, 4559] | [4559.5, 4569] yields -0.27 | 7.71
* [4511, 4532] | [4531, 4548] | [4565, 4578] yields 0.68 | 7.93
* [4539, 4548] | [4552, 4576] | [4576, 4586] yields -1.24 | 7.79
